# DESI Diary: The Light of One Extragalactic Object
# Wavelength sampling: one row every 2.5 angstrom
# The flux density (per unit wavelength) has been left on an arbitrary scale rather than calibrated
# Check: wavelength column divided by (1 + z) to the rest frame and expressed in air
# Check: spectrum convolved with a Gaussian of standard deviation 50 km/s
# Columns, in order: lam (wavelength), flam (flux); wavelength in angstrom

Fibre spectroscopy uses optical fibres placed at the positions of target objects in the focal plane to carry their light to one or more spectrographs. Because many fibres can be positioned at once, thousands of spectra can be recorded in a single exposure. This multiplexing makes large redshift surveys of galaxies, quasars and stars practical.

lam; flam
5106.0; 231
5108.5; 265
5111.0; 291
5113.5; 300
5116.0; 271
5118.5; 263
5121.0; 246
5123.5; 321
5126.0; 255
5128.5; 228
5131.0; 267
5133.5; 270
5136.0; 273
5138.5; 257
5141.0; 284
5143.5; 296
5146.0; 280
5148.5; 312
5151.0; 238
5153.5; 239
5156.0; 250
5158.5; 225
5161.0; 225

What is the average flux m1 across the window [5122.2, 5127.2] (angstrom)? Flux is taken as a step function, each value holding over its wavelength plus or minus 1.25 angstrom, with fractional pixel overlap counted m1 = 288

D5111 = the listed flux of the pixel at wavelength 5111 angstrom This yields 291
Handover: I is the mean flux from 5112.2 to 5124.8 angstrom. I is 280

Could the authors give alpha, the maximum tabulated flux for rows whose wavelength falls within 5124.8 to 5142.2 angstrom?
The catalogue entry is 284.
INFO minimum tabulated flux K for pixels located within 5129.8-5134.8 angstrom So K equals 267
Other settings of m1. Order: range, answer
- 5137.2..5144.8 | 279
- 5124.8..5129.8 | 242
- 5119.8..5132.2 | 263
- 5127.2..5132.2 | 247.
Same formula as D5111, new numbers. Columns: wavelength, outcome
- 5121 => 246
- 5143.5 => 296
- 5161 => 225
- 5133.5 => 270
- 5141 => 284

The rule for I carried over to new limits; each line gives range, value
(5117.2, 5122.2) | 255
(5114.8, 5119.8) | 267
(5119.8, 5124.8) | 284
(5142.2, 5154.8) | 273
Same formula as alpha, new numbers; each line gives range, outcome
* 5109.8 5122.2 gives 300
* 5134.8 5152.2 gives 312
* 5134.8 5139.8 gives 273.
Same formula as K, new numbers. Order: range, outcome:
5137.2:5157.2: 238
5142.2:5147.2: 280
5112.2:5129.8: 228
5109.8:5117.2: 271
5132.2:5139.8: 257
